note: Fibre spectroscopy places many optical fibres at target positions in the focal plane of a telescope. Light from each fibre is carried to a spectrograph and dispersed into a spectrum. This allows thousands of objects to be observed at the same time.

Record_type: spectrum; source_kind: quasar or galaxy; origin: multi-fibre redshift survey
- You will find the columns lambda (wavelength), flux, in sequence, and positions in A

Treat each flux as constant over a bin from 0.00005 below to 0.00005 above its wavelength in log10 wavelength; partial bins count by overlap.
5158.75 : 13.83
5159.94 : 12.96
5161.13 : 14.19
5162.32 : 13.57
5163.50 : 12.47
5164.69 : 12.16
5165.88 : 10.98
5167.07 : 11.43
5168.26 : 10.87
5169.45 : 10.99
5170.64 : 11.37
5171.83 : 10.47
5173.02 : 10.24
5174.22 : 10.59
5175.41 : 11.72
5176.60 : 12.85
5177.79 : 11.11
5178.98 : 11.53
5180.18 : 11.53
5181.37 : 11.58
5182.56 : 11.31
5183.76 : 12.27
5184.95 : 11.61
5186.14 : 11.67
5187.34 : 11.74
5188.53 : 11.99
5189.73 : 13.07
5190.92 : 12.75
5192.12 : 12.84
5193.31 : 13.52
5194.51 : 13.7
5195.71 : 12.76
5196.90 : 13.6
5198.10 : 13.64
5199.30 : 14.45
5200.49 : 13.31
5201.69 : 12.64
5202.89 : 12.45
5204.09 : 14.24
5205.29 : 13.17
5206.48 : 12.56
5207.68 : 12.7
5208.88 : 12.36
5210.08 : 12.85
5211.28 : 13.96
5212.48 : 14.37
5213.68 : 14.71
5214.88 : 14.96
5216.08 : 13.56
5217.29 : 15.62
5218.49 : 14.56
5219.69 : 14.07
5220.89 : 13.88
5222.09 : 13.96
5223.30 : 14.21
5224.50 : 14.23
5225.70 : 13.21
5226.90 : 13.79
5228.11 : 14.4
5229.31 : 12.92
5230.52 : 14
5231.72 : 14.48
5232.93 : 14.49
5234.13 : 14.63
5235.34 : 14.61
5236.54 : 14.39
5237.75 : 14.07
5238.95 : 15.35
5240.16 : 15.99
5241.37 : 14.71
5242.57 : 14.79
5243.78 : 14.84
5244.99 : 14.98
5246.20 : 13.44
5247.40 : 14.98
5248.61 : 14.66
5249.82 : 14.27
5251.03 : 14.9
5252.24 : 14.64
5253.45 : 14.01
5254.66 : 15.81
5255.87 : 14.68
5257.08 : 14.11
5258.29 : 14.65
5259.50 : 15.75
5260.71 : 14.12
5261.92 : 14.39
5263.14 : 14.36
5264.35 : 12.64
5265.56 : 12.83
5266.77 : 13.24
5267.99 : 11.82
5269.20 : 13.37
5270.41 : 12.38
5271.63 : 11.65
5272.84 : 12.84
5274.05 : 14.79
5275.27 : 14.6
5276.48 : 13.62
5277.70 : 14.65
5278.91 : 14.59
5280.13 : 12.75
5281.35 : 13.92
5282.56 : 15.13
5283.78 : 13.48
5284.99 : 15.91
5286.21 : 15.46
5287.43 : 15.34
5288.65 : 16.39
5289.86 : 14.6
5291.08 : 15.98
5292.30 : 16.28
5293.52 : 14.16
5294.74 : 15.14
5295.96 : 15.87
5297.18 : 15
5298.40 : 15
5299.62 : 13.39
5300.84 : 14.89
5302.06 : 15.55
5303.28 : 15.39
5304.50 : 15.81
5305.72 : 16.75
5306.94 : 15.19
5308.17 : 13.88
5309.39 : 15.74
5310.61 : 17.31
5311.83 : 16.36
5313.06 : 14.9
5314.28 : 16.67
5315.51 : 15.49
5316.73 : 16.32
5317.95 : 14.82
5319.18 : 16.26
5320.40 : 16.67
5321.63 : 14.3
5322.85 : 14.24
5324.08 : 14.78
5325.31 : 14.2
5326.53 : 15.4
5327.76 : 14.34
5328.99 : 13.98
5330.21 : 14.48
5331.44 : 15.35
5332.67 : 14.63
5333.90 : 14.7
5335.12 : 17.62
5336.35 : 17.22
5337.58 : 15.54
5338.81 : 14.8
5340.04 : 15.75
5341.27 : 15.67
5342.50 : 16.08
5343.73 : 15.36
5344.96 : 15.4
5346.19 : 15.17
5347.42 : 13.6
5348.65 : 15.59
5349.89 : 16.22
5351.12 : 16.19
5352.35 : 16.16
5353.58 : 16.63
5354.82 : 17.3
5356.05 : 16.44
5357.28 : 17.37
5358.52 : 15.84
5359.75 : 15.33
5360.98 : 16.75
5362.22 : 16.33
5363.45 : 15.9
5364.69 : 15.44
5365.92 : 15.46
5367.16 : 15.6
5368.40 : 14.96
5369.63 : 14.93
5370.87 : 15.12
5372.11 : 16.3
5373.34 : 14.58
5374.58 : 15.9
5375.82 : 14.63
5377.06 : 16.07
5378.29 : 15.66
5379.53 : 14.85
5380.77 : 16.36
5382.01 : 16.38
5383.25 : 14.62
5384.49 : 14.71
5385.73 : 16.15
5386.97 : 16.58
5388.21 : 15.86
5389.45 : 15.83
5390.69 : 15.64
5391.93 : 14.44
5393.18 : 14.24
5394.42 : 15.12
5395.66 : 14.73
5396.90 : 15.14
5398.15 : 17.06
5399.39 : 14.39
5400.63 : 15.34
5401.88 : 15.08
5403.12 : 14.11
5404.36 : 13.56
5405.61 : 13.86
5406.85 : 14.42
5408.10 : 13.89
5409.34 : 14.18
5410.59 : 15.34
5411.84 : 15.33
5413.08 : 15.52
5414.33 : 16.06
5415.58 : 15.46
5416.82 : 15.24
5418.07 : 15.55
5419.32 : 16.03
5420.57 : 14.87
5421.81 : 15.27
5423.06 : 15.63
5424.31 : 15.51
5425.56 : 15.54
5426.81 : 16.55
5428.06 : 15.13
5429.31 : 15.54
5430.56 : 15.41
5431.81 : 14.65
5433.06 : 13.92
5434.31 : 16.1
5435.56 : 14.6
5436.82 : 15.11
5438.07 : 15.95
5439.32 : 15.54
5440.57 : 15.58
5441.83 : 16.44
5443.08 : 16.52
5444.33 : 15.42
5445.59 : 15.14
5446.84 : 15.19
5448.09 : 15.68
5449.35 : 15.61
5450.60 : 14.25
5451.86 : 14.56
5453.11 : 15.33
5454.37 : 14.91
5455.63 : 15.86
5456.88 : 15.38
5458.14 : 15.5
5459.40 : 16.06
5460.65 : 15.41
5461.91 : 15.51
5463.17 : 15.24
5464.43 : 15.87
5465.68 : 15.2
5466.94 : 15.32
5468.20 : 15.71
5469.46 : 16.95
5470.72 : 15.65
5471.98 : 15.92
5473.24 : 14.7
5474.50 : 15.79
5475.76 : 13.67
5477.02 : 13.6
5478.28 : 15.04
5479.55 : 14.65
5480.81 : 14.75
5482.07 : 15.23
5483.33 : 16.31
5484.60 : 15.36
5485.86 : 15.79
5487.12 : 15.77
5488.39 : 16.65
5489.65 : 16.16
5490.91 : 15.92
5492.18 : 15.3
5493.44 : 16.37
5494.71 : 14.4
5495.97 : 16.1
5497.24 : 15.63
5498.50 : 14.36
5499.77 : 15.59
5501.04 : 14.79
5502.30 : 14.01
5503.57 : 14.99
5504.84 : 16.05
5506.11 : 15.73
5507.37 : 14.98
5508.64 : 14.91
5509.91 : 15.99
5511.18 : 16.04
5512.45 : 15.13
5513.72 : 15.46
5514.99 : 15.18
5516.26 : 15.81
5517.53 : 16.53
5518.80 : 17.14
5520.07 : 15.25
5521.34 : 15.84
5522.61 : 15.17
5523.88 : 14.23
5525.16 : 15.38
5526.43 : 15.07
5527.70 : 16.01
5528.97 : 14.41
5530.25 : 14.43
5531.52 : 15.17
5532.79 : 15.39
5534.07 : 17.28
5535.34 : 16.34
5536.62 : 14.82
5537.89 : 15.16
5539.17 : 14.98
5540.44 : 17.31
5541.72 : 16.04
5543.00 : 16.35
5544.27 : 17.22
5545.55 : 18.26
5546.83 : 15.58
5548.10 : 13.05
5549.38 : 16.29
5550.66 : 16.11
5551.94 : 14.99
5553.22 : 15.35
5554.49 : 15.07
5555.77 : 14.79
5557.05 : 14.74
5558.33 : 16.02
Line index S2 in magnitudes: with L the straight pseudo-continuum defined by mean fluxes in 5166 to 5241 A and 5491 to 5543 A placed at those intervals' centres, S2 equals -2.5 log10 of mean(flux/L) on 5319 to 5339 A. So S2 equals -0.09 mag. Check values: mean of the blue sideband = 13.1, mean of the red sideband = 15.5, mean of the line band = 15.2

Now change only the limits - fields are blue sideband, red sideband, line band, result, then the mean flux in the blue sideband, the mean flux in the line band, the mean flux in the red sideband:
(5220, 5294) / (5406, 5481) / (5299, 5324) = -0.063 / 14.3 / 15.5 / 15.3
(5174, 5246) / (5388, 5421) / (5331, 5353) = -0.079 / 13.4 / 15.6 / 15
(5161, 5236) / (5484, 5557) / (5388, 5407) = -0.026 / 12.9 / 14.9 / 15.6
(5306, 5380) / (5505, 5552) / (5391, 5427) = 0.038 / 15.6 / 15.1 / 15.7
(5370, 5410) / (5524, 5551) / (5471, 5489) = 0.018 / 15.1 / 15.2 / 15.7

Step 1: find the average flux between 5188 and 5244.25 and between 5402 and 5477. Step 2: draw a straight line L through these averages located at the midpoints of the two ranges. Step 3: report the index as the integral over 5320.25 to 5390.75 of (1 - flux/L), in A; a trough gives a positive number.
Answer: -3.9 A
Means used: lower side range 13.9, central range 15.6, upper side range 15.3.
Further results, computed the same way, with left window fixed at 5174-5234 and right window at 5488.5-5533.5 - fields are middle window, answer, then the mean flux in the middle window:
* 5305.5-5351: -4.32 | 15.4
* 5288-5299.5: -1.21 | 15.3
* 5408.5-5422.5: -0.58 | 15.3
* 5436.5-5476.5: -1.19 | 15.5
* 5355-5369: -1.62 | 16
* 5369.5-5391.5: -1.68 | 15.6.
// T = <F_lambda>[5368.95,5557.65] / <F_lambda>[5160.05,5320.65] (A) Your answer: 1.1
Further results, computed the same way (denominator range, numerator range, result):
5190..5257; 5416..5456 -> 1.10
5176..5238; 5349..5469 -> 1.16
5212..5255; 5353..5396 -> 1.08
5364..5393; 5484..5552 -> 1.01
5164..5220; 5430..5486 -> 1.22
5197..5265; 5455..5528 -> 1.09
